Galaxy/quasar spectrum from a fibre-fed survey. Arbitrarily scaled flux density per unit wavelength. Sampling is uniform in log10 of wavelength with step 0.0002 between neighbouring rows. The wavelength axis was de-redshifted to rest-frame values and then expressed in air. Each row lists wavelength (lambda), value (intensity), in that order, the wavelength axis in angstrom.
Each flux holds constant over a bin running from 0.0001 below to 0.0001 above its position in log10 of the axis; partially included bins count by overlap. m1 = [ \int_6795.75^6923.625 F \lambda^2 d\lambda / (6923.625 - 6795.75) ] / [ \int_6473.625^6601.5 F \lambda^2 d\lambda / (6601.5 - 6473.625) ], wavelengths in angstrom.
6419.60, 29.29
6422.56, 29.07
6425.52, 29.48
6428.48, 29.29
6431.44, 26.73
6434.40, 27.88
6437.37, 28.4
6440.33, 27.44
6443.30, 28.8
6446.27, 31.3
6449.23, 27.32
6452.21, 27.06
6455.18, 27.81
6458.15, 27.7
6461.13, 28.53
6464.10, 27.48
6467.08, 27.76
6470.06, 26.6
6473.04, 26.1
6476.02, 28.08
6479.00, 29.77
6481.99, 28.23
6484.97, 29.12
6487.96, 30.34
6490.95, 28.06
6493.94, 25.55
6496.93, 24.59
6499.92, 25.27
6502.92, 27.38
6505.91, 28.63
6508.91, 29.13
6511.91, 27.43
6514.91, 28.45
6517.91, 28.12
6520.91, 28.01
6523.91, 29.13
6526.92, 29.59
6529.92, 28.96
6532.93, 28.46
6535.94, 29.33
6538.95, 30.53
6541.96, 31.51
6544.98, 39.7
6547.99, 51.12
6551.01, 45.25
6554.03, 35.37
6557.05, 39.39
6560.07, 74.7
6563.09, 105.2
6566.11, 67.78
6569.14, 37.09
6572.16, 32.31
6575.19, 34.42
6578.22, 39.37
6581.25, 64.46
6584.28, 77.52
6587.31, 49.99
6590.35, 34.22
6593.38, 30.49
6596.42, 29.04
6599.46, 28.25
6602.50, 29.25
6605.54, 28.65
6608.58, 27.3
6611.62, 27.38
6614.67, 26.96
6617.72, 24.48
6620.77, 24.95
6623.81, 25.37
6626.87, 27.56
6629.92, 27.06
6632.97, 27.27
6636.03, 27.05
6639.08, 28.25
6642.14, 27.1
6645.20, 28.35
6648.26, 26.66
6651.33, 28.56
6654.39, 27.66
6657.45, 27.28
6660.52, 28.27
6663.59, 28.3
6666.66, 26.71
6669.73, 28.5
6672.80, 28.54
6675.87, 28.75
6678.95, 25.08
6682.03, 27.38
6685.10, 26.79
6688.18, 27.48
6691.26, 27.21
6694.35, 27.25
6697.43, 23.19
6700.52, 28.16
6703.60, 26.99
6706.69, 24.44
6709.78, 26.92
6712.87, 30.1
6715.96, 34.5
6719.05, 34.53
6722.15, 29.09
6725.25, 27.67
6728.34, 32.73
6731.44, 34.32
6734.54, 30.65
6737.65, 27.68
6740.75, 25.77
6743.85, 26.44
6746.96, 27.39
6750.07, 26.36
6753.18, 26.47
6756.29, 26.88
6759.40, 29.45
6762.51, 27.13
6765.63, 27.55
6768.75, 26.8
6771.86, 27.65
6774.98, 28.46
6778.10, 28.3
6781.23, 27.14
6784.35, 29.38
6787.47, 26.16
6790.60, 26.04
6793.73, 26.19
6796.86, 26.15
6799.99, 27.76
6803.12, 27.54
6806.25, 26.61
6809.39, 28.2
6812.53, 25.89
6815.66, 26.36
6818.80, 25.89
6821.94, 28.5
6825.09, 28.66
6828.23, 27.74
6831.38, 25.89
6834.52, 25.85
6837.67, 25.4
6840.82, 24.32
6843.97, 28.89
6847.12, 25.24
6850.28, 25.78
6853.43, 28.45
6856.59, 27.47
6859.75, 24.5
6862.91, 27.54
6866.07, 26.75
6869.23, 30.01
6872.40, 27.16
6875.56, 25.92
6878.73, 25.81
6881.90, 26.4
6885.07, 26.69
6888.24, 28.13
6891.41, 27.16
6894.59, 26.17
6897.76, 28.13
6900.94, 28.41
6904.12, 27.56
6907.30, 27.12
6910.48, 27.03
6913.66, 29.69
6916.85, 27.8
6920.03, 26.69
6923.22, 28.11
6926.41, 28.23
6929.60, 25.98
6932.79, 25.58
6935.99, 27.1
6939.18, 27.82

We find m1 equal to 0.8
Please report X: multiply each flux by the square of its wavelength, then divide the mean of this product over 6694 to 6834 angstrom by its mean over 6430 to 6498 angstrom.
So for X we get 1.09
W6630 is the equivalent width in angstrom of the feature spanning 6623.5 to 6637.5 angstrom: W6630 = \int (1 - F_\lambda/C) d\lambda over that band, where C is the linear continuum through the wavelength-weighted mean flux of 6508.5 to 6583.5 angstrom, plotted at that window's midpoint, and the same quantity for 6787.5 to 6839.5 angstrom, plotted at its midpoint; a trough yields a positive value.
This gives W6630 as 3.7 angstrom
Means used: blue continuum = 41.2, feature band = 27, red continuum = 26.8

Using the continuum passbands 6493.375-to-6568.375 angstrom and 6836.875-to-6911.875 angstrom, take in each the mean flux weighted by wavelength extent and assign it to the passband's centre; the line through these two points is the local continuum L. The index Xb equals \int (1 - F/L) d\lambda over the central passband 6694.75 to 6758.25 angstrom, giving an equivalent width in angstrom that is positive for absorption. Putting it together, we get 6.2 angstrom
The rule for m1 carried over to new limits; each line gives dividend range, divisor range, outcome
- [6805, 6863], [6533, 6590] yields 0.60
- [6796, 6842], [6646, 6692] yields 1.01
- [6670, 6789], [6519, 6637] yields 0.78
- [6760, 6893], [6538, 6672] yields 0.79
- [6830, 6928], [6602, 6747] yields 1.03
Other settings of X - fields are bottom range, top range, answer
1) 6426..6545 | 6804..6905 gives 1.06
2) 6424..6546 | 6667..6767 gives 1.06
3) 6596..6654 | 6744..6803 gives 1.04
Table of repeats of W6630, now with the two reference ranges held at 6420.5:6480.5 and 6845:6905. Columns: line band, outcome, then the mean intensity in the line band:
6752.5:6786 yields -0.58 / 27.8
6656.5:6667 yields -0.07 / 27.7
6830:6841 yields 0.67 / 25.5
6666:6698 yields 0.49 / 27.1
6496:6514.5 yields 0.50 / 27.2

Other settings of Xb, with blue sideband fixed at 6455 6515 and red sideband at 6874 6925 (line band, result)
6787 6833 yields 0.8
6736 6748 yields 0.3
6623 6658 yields 0.2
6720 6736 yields -2.1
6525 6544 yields -1.6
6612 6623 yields 0.8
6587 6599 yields -2.7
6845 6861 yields 0.5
